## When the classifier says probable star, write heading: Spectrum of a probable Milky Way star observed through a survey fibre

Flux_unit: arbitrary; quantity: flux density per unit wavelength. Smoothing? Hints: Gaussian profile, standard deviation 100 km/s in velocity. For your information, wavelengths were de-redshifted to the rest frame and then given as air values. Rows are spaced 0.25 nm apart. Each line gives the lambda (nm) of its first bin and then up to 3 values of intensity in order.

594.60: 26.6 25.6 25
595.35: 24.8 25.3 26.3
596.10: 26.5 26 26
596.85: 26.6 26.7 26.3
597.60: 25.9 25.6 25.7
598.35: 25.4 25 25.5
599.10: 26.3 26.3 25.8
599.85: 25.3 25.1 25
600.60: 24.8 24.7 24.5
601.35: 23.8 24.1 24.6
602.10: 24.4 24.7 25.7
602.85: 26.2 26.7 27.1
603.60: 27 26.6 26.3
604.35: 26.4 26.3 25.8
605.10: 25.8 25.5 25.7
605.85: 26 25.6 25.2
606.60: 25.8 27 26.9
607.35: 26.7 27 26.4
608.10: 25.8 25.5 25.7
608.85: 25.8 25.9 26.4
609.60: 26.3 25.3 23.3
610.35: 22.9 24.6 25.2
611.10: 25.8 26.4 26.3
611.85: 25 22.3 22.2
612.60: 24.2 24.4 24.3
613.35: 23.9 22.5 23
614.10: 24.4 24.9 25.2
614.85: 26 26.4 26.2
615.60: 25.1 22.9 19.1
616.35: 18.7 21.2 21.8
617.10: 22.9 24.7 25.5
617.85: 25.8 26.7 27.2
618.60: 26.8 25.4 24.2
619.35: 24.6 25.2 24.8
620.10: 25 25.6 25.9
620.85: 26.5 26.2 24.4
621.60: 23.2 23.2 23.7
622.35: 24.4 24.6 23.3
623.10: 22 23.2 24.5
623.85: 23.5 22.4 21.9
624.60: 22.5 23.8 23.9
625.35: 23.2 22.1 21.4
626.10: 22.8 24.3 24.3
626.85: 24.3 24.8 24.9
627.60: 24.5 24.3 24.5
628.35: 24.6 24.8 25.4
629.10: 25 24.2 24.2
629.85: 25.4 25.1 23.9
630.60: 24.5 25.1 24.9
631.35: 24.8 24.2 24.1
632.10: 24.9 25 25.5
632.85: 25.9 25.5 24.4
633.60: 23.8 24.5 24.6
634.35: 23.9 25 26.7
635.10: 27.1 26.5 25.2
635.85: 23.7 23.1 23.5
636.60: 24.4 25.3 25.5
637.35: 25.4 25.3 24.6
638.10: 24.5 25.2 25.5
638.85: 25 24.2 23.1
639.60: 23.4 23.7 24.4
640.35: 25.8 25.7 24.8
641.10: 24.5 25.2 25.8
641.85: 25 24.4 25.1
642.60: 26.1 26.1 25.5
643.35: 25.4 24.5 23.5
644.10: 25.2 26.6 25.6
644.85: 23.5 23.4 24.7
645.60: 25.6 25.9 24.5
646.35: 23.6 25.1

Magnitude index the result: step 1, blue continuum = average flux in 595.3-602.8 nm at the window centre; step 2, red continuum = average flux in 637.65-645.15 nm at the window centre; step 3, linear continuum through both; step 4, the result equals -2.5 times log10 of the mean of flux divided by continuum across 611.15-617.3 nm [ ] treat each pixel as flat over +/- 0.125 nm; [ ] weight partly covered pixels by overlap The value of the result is 0.07 mag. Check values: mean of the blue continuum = 25.4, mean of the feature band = 23.8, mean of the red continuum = 24.9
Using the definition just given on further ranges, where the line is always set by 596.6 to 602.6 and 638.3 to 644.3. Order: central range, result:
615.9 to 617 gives 0.23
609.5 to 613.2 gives 0.03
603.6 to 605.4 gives -0.04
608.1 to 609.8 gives -0.03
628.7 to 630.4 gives 0.01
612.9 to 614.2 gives 0.07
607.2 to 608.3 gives -0.05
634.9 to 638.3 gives 0.00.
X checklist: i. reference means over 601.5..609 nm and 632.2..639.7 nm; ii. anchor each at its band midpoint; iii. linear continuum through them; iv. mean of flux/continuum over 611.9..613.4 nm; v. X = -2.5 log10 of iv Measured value 0.092 mag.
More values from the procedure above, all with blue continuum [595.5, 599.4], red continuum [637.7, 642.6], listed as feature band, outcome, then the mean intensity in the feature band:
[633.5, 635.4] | -0.01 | 25.2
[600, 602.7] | 0.05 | 24.7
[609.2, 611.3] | 0.02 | 25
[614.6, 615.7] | -0.02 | 25.9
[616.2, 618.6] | 0.06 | 23.9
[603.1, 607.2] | -0.02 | 26.2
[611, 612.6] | 0.04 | 24.6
